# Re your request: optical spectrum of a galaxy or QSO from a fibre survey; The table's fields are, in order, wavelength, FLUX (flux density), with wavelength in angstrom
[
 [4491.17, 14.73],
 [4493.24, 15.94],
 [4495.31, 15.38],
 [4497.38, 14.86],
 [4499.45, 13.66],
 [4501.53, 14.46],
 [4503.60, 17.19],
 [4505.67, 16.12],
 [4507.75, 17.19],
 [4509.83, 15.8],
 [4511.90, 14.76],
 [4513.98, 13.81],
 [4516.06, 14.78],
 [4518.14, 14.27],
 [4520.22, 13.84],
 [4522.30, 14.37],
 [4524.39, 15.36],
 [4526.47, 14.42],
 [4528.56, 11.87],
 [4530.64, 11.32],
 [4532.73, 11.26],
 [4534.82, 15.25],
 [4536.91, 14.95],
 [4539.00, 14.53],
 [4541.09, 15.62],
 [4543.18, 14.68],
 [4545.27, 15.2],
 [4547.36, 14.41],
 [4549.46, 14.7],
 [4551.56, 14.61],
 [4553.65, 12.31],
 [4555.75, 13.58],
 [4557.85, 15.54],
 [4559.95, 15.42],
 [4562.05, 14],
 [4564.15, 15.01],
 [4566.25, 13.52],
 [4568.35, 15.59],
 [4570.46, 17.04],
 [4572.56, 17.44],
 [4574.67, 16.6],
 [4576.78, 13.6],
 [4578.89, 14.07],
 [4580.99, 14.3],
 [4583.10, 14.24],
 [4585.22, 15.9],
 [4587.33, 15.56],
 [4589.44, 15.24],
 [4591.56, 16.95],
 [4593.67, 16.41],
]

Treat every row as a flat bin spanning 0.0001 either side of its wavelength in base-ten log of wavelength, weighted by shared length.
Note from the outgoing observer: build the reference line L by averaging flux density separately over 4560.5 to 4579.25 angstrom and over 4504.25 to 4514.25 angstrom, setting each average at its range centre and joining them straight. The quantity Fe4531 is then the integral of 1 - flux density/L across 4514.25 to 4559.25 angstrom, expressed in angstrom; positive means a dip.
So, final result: 4.0 angstrom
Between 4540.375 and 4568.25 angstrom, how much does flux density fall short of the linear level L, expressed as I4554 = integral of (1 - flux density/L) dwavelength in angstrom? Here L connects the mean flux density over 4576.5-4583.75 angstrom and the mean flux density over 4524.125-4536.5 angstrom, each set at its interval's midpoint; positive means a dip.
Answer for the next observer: -1.8 angstrom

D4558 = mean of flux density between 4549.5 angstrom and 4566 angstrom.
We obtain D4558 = 14.3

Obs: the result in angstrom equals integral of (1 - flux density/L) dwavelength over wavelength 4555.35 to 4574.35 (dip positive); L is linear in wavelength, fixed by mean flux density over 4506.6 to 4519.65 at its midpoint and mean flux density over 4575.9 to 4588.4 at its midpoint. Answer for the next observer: -0.79 angstrom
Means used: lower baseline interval 15.1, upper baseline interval 14.6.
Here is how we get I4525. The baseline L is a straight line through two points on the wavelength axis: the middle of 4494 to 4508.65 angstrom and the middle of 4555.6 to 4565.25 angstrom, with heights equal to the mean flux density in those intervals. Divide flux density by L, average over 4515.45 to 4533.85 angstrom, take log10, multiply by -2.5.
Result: 0.14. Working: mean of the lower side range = 15.5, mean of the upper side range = 14.8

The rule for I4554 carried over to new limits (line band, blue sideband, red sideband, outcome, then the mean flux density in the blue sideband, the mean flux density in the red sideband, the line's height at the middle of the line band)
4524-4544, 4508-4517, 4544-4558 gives 1.0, 15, 14.3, 14.6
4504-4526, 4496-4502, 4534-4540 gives -0.7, 14.4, 14.9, 14.6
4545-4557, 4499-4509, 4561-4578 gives 1.1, 15.8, 15.3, 15.5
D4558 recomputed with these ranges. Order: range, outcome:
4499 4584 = 14.7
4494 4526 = 15.1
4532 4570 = 14.5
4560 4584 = 15.1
